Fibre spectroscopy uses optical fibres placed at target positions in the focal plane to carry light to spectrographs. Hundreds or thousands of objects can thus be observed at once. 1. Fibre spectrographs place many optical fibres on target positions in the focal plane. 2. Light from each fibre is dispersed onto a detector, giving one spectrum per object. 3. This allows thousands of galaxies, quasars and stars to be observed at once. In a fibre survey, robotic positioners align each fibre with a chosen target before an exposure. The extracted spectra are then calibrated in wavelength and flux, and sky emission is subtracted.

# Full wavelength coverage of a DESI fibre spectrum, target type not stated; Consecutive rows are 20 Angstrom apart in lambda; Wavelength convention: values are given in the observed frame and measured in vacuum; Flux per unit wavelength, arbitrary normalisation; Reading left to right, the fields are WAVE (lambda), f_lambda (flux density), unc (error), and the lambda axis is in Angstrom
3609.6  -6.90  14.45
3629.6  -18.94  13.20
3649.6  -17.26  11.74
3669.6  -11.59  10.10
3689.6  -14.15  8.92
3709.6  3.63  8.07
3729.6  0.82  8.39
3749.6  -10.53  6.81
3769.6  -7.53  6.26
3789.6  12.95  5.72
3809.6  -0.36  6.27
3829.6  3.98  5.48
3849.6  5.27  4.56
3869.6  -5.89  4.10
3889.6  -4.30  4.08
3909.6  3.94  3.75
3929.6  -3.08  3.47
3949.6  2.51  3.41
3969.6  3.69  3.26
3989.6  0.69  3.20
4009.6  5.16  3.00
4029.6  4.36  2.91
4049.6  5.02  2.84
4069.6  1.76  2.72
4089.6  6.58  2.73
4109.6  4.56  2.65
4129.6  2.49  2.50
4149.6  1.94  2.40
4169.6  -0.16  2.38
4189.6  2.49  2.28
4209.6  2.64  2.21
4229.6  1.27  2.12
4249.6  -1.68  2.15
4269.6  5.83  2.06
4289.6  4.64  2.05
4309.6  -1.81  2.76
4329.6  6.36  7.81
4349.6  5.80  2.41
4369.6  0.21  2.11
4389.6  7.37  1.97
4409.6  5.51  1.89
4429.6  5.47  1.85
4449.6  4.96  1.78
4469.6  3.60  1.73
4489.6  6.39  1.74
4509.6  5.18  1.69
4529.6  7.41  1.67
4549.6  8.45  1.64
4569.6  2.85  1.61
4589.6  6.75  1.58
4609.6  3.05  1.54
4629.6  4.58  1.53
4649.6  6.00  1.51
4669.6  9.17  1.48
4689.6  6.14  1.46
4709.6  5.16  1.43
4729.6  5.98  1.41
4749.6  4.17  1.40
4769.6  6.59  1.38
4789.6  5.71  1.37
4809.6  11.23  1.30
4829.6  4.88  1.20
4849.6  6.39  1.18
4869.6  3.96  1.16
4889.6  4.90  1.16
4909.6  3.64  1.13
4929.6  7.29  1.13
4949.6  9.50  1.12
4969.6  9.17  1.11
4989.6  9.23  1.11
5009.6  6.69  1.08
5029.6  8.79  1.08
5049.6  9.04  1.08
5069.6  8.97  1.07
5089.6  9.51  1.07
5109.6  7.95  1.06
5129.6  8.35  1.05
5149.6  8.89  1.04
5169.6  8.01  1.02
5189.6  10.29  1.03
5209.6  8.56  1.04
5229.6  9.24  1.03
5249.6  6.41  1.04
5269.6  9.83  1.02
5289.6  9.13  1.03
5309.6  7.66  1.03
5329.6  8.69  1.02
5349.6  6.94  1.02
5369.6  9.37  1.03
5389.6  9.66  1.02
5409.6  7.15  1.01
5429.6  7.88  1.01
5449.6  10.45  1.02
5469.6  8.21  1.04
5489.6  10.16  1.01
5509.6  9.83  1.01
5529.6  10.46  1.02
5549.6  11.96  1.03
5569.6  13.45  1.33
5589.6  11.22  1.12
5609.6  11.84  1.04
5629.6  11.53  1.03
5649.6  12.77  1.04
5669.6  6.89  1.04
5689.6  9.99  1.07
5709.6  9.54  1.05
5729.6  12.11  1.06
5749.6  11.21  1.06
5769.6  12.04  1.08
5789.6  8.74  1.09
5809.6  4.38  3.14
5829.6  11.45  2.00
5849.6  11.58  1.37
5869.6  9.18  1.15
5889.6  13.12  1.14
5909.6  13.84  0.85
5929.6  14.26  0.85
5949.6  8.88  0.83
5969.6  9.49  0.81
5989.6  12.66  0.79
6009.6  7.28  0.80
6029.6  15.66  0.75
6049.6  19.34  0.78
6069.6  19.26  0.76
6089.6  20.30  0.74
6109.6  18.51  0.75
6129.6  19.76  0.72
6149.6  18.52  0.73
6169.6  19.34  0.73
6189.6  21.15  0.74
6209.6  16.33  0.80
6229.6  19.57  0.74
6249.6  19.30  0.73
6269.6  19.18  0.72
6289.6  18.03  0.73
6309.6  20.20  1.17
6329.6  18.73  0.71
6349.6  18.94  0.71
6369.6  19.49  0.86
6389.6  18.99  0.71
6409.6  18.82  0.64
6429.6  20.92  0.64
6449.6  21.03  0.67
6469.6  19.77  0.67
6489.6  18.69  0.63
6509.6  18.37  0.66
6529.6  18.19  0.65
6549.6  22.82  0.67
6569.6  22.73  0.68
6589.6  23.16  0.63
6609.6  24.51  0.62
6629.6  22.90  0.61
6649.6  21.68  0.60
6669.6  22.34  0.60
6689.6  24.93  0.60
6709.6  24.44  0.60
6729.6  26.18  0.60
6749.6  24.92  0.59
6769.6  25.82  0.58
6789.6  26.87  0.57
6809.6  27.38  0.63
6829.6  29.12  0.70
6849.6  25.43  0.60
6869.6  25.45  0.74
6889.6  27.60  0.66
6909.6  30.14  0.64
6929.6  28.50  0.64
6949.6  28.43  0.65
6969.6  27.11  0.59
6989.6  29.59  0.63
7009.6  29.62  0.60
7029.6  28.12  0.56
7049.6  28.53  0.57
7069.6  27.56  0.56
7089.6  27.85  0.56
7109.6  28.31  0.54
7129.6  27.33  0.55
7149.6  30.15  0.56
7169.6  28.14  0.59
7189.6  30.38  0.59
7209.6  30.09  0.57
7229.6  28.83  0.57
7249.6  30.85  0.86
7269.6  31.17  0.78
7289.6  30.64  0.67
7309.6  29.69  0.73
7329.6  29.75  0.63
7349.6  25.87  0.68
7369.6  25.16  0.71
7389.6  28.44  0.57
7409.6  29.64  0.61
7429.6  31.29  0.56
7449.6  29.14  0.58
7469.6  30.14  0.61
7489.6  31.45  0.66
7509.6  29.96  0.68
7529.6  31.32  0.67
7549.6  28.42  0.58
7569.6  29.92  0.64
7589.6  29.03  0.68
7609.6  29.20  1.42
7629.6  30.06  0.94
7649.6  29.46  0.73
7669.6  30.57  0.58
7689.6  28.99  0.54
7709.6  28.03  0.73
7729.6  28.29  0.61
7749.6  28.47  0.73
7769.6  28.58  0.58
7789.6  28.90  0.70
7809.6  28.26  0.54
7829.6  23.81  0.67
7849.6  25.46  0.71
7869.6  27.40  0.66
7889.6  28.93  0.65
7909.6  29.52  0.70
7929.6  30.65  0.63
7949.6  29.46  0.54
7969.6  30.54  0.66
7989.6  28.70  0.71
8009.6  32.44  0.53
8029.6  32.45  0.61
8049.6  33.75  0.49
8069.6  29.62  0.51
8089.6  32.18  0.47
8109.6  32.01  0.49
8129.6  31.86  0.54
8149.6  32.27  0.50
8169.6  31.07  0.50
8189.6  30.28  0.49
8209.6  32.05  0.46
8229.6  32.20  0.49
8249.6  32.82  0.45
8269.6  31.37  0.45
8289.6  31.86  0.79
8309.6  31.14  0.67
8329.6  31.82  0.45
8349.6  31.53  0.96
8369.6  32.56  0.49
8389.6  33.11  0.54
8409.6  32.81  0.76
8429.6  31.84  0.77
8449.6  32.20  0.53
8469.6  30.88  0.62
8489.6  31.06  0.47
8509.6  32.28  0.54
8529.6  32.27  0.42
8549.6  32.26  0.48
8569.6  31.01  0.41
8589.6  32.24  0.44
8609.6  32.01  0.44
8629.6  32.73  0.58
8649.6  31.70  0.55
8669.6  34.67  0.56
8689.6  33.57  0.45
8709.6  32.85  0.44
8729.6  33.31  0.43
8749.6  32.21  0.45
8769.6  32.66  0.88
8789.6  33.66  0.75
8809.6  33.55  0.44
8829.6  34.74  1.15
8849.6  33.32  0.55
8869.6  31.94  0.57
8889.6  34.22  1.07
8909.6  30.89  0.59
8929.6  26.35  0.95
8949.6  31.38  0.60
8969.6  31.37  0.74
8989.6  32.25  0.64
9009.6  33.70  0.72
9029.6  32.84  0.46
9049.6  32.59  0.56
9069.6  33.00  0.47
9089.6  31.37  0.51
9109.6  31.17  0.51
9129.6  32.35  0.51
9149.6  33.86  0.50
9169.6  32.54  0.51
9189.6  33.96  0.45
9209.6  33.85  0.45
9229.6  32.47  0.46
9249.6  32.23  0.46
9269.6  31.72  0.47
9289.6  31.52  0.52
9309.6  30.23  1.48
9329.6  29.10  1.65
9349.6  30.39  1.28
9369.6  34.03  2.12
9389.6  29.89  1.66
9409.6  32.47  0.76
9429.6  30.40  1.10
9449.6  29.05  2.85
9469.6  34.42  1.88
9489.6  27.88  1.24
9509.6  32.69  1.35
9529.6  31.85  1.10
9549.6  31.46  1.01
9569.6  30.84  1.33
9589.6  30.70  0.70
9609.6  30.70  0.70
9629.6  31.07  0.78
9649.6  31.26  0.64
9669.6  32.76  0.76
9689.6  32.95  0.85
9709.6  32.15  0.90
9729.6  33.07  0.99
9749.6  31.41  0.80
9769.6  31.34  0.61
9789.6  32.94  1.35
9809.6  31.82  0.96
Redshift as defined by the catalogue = 0.514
